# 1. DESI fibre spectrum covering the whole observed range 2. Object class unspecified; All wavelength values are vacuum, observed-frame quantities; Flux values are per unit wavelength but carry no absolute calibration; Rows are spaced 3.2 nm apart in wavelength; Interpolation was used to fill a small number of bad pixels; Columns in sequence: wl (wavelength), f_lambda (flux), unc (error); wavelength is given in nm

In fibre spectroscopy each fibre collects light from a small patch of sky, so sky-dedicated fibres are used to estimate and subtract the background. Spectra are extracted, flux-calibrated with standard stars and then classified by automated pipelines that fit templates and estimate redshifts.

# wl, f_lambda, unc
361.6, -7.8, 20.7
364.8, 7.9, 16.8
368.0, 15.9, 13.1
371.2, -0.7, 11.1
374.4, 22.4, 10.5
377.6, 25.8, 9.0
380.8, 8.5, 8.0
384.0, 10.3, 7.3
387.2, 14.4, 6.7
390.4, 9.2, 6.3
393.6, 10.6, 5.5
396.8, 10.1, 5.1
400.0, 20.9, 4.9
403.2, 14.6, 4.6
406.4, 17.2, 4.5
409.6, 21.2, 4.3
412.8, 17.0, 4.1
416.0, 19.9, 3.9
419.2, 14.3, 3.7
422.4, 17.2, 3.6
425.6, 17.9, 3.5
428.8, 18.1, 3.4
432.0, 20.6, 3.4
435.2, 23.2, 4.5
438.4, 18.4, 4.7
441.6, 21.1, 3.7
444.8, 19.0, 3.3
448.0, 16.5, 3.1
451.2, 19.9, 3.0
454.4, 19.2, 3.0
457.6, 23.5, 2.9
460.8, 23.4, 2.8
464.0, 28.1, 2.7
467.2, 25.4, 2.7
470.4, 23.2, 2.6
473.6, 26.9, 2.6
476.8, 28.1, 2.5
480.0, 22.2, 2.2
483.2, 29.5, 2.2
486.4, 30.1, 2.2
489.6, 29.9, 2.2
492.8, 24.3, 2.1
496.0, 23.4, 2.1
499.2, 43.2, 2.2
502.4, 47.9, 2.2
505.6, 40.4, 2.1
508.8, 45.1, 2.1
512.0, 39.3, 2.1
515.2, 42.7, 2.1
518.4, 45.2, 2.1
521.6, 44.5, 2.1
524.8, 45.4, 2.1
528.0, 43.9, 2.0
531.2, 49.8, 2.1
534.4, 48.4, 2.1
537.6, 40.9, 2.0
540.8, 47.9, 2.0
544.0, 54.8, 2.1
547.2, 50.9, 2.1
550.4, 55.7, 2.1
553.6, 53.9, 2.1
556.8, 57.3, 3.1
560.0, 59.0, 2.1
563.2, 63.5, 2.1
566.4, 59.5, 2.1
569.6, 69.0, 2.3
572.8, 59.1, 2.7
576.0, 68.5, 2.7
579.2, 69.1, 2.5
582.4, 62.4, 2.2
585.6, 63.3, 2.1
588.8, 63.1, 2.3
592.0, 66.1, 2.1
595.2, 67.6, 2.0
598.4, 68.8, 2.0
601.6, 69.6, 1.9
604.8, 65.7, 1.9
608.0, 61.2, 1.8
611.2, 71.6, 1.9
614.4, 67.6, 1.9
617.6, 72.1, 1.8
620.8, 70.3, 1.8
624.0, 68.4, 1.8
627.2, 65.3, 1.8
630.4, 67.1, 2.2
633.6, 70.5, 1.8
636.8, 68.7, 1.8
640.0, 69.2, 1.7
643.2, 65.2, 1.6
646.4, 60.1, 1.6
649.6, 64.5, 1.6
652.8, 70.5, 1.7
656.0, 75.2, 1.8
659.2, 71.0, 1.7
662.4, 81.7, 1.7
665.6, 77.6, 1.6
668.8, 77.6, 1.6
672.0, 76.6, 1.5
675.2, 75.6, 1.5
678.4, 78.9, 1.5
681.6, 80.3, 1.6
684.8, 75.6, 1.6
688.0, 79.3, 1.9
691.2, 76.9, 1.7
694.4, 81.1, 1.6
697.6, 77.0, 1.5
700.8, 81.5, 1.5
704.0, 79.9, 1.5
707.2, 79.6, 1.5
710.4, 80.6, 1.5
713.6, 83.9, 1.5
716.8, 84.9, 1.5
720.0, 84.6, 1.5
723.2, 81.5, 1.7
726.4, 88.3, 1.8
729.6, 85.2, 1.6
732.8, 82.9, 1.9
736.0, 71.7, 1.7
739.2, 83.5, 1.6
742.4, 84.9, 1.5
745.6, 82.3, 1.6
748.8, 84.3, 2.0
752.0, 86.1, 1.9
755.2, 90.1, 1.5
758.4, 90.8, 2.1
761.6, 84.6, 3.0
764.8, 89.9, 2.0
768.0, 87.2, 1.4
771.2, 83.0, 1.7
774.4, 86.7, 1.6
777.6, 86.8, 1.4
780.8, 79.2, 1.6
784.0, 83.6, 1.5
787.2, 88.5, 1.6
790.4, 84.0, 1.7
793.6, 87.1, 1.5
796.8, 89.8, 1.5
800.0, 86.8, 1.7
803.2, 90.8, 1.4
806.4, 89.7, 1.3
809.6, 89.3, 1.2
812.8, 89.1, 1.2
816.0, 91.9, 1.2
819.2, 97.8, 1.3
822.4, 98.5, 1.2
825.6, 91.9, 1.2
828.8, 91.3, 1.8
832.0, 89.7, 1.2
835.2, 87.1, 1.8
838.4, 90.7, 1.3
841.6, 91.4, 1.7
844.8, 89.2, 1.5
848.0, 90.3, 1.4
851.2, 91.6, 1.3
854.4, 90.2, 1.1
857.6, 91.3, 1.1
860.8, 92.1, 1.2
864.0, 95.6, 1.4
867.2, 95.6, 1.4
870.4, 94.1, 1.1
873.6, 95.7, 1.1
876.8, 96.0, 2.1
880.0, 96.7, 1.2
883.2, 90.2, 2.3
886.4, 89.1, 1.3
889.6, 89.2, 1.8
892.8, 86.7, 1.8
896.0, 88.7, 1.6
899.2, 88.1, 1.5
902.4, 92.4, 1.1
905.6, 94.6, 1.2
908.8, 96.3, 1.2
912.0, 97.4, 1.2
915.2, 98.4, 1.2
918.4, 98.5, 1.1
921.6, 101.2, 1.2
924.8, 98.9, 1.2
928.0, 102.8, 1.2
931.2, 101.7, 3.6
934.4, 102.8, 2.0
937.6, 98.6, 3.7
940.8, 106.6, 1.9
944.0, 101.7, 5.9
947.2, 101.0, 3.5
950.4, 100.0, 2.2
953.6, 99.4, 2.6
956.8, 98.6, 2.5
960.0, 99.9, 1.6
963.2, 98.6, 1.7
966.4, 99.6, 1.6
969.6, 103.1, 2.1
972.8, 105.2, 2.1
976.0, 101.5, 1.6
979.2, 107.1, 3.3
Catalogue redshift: 0.249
